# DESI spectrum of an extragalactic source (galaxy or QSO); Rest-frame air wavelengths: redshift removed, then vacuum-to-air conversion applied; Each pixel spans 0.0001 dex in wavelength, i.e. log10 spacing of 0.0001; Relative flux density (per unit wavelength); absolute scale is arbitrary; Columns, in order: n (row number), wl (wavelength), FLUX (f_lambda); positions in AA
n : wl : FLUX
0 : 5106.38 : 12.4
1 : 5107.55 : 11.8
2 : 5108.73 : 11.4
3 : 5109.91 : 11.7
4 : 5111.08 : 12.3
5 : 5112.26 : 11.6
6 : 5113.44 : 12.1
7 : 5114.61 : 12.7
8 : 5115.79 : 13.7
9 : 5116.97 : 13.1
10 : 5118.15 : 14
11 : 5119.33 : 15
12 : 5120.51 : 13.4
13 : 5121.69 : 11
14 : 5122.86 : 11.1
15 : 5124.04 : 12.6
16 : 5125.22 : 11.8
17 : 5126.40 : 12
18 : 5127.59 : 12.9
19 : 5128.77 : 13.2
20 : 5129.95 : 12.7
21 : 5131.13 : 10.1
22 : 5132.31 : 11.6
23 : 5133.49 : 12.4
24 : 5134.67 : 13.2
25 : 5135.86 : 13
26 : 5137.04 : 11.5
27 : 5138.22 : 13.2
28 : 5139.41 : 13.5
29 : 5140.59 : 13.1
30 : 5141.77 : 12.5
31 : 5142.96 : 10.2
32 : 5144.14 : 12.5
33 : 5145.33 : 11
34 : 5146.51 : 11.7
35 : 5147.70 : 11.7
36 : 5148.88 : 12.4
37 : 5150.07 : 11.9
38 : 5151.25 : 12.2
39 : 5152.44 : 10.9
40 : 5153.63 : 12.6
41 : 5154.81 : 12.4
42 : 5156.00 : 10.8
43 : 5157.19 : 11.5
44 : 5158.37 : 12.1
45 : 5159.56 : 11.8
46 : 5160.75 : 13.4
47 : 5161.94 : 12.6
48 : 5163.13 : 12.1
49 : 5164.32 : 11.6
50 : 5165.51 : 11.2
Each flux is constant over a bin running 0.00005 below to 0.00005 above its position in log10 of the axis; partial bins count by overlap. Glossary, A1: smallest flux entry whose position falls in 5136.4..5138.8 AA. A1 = 11.5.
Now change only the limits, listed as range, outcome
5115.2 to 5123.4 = 11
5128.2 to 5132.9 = 10.1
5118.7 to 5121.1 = 13.4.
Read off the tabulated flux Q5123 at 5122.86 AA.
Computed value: 11.1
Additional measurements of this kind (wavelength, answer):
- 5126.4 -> 12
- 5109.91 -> 11.7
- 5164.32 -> 11.6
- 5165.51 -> 11.2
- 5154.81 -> 12.4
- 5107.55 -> 11.8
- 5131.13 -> 10.1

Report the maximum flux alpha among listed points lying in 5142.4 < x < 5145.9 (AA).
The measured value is 12.5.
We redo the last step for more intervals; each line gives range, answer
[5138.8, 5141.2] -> 13.5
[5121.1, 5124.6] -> 12.6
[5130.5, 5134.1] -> 12.4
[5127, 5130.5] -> 13.2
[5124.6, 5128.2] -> 12.9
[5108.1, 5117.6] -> 13.7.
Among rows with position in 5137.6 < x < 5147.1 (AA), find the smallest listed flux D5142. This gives 10.2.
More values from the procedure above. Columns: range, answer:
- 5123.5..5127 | 11.8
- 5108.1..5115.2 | 11.4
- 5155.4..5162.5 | 10.8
